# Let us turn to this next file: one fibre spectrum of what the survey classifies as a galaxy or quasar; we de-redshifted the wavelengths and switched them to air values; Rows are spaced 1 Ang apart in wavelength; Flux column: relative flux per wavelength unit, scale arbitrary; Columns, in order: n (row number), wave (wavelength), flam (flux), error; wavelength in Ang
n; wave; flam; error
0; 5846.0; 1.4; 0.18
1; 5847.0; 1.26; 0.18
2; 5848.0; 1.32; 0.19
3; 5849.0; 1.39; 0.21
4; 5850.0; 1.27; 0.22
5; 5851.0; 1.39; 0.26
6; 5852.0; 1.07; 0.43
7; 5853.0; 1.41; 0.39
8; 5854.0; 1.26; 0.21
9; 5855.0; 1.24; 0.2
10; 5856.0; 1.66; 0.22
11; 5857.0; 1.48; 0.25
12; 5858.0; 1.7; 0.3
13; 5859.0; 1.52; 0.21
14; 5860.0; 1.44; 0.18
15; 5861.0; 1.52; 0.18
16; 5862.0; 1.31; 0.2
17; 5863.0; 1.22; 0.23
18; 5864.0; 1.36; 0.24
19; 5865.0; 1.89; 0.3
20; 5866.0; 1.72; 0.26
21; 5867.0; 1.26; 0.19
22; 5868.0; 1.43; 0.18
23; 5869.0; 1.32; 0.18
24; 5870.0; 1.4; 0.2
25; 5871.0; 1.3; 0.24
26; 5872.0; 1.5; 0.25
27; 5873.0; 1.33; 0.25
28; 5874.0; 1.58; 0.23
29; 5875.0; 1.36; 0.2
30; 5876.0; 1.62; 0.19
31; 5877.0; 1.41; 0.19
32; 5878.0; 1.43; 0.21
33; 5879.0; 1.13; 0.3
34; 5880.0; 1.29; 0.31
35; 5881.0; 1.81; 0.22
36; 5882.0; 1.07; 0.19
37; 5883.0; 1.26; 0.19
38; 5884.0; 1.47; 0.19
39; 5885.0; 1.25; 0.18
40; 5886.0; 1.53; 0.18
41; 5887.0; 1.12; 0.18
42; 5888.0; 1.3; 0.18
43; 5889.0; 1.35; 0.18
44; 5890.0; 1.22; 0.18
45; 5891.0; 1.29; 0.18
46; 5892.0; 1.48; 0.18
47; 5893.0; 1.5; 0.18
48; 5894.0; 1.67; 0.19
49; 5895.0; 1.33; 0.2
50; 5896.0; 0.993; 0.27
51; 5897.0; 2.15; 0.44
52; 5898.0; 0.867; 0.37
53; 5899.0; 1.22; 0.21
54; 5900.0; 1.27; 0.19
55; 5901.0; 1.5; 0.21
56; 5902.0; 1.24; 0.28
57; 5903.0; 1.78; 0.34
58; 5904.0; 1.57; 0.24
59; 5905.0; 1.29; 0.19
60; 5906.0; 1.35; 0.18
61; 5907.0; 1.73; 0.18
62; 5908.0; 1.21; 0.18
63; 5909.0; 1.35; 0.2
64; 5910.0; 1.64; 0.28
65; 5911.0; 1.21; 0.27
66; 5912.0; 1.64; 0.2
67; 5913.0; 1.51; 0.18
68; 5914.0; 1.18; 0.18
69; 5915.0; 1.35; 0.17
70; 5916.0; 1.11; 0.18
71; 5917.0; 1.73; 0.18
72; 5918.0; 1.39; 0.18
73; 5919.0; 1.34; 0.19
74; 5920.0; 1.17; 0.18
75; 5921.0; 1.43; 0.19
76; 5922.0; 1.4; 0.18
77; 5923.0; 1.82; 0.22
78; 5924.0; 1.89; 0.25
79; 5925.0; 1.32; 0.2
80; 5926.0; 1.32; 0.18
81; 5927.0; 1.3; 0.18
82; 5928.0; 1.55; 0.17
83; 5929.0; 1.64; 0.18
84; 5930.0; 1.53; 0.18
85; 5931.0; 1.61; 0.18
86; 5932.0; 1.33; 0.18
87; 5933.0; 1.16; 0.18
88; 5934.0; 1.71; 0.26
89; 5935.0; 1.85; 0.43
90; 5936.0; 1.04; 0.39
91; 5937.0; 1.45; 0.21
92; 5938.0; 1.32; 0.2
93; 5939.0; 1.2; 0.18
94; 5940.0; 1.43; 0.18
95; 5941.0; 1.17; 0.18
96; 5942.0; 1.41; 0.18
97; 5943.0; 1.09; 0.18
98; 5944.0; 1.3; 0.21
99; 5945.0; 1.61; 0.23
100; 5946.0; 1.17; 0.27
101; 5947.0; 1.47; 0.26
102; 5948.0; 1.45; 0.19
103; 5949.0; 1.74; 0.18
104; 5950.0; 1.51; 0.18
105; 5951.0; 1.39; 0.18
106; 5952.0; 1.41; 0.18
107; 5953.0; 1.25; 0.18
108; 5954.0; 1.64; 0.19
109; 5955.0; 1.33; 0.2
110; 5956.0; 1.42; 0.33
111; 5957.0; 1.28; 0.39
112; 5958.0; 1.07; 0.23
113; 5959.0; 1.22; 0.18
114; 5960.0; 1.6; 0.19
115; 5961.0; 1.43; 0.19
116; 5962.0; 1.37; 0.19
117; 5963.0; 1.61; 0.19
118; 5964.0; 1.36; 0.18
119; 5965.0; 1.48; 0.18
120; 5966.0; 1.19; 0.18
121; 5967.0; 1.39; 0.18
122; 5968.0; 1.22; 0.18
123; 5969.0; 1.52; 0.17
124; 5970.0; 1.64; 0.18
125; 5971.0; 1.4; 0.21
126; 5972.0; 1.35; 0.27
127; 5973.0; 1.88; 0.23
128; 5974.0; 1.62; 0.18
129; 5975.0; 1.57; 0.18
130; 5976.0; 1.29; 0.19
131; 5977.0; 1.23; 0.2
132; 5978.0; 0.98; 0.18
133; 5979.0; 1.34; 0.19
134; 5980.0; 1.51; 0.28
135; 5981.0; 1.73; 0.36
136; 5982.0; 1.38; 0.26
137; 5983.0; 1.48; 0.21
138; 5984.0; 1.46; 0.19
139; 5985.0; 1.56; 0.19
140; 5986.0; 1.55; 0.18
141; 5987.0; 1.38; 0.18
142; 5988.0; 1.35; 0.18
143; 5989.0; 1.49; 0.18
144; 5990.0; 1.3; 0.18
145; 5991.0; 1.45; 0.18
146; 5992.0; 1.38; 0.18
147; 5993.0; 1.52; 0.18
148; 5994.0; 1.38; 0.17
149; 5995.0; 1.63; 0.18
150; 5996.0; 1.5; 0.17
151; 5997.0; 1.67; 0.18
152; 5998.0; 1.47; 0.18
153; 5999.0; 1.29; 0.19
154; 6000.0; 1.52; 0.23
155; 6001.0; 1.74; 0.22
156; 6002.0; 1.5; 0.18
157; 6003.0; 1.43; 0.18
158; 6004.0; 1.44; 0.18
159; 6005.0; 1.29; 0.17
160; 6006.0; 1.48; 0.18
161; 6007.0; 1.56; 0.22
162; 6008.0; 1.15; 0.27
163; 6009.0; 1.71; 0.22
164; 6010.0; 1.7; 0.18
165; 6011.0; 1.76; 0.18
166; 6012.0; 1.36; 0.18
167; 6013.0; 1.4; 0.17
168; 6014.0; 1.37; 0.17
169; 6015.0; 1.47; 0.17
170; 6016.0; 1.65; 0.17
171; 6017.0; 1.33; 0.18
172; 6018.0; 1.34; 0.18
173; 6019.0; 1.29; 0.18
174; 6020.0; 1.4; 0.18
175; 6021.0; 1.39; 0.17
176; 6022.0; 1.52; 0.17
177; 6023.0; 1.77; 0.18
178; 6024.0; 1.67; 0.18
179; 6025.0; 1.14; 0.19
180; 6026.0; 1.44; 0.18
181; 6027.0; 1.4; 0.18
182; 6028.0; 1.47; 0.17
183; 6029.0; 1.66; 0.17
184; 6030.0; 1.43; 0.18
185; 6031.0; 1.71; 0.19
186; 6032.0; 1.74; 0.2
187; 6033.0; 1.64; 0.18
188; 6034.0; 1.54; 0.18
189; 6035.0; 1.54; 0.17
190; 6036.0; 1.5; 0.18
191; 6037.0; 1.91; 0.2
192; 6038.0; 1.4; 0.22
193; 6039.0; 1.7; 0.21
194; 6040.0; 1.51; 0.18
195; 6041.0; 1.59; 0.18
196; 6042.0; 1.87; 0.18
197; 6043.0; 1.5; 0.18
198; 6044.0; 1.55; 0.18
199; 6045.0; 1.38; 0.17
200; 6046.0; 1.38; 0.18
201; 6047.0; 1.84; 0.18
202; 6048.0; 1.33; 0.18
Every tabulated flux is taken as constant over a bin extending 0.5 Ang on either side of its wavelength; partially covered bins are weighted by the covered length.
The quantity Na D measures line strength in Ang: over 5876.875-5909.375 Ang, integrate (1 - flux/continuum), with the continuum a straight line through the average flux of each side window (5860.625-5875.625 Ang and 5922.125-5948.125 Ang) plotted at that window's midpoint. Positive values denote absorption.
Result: 1.26 Ang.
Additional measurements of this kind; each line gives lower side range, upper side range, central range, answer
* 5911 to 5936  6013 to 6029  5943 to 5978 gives 1.0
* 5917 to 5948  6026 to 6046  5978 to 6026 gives 1.7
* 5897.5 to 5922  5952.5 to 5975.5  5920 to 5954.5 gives -0.8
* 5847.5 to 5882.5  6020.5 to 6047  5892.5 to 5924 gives 0.5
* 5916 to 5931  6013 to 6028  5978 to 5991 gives 0.1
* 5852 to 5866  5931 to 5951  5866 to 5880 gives 0.5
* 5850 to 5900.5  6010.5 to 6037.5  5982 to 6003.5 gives 0.2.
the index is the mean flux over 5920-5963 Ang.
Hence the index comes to 1.42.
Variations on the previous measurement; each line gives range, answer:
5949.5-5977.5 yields 1.42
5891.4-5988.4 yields 1.42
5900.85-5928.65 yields 1.44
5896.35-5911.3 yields 1.42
